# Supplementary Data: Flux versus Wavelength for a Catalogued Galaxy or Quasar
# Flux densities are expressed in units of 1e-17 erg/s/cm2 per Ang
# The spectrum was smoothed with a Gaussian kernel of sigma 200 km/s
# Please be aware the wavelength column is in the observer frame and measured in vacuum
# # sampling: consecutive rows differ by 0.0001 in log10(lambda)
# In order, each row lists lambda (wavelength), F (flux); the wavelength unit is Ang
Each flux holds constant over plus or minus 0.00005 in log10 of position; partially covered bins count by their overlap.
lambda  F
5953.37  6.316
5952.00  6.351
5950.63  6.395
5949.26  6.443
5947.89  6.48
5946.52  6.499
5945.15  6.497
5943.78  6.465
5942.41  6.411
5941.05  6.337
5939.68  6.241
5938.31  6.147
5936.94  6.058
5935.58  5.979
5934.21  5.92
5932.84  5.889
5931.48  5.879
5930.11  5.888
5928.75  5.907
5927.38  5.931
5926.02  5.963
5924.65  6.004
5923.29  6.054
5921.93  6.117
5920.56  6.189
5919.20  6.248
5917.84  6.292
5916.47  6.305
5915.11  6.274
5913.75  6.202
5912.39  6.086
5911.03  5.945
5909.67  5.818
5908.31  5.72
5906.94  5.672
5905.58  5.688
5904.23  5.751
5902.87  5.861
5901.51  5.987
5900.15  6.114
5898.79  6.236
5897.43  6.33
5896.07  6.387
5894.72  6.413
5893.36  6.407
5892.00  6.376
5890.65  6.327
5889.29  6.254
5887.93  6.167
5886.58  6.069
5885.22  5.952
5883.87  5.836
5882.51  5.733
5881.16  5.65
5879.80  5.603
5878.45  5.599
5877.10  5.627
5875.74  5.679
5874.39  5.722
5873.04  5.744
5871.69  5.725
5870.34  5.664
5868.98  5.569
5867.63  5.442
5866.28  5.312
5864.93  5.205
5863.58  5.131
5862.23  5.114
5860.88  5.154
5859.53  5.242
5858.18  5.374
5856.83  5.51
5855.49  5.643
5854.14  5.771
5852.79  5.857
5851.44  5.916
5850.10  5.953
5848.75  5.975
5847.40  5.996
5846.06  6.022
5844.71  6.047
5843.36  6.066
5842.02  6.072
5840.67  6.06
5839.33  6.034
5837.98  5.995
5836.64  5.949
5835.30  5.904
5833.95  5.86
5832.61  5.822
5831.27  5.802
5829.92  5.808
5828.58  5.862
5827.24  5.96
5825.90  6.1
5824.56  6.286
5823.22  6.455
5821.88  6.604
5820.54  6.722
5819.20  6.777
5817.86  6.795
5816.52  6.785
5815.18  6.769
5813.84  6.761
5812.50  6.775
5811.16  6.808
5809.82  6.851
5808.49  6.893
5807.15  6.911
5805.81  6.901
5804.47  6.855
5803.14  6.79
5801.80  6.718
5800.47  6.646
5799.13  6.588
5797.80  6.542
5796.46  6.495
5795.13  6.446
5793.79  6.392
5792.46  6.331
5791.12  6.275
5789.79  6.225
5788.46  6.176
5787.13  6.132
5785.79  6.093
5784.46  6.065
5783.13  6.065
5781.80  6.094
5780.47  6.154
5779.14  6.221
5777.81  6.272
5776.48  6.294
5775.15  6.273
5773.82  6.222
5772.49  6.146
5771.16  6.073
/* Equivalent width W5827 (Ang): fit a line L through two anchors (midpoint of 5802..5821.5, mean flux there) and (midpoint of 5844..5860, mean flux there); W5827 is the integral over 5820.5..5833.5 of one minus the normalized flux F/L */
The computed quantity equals 0.6 Ang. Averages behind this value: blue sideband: 6.81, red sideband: 5.78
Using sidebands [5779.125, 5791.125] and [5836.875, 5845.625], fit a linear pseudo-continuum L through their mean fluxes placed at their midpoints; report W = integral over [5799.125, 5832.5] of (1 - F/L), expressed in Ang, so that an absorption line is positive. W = -2.6 Ang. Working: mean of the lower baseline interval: 6.14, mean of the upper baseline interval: 6.04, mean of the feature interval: 6.56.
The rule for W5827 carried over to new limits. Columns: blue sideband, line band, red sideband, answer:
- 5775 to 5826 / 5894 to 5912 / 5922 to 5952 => 0.7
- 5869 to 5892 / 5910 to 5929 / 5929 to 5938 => -0.6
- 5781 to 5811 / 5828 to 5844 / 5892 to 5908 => 1.0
